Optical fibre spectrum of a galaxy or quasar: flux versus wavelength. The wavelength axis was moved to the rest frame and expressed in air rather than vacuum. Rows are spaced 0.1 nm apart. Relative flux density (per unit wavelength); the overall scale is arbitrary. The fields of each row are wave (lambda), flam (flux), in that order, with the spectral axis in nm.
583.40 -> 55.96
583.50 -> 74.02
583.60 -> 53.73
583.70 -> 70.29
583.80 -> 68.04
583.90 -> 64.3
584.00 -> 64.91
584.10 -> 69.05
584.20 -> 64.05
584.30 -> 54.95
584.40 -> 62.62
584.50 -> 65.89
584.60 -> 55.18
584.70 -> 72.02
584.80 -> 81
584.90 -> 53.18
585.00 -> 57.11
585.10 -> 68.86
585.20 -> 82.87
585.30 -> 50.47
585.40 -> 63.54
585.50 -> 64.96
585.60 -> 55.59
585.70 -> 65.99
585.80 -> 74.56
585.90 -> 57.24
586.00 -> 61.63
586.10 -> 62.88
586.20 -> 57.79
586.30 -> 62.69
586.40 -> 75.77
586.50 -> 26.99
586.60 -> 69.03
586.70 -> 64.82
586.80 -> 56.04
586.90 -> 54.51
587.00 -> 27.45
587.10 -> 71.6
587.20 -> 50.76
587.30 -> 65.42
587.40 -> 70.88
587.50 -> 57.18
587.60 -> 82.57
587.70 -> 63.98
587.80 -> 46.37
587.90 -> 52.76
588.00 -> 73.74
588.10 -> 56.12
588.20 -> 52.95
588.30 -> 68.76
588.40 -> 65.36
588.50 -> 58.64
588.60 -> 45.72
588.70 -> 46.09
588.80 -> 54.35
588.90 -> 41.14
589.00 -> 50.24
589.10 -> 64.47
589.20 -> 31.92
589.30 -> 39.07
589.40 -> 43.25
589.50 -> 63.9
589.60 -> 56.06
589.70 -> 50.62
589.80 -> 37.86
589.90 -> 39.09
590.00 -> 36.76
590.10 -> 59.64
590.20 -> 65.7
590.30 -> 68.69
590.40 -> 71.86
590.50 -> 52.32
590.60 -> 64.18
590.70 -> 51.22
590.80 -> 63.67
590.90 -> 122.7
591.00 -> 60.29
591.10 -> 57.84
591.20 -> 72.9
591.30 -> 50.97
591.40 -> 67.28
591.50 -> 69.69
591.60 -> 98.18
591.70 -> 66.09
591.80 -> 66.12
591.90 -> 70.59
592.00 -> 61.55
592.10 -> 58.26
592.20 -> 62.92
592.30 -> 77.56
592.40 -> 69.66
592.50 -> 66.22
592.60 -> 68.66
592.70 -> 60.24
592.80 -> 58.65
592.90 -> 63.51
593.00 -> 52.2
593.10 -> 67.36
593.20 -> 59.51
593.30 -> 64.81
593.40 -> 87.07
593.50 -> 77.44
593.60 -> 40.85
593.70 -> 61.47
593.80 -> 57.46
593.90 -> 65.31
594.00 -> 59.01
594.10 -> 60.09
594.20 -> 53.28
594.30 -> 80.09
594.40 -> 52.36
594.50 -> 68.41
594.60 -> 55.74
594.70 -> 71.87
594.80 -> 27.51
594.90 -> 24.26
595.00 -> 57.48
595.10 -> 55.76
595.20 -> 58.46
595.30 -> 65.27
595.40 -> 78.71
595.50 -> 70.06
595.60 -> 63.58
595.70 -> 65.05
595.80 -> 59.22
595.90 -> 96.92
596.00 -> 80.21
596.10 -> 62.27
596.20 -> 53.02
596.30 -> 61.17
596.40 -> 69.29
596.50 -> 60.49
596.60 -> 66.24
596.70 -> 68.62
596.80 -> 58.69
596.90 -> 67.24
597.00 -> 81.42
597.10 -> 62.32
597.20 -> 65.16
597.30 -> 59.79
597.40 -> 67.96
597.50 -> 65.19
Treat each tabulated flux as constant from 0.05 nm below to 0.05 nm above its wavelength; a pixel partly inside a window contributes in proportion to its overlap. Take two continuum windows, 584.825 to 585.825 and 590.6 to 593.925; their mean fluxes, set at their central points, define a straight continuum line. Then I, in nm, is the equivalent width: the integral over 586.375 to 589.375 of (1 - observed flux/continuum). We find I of 0.41 nm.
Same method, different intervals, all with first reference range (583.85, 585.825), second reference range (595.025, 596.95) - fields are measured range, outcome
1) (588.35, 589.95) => 0.390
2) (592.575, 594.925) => 0.203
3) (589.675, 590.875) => 0.159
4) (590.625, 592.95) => -0.087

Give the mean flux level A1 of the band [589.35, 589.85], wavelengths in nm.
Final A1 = 50.3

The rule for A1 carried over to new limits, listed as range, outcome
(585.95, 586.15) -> 62.3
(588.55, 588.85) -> 48.7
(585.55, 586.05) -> 63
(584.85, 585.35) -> 62.5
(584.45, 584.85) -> 68.5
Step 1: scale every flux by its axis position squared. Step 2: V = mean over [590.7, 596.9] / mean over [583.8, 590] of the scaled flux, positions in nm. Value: 1.1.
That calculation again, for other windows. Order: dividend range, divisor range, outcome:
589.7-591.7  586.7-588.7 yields 1.09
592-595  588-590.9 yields 1.12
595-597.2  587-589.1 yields 1.18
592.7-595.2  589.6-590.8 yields 1.09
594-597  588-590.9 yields 1.16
